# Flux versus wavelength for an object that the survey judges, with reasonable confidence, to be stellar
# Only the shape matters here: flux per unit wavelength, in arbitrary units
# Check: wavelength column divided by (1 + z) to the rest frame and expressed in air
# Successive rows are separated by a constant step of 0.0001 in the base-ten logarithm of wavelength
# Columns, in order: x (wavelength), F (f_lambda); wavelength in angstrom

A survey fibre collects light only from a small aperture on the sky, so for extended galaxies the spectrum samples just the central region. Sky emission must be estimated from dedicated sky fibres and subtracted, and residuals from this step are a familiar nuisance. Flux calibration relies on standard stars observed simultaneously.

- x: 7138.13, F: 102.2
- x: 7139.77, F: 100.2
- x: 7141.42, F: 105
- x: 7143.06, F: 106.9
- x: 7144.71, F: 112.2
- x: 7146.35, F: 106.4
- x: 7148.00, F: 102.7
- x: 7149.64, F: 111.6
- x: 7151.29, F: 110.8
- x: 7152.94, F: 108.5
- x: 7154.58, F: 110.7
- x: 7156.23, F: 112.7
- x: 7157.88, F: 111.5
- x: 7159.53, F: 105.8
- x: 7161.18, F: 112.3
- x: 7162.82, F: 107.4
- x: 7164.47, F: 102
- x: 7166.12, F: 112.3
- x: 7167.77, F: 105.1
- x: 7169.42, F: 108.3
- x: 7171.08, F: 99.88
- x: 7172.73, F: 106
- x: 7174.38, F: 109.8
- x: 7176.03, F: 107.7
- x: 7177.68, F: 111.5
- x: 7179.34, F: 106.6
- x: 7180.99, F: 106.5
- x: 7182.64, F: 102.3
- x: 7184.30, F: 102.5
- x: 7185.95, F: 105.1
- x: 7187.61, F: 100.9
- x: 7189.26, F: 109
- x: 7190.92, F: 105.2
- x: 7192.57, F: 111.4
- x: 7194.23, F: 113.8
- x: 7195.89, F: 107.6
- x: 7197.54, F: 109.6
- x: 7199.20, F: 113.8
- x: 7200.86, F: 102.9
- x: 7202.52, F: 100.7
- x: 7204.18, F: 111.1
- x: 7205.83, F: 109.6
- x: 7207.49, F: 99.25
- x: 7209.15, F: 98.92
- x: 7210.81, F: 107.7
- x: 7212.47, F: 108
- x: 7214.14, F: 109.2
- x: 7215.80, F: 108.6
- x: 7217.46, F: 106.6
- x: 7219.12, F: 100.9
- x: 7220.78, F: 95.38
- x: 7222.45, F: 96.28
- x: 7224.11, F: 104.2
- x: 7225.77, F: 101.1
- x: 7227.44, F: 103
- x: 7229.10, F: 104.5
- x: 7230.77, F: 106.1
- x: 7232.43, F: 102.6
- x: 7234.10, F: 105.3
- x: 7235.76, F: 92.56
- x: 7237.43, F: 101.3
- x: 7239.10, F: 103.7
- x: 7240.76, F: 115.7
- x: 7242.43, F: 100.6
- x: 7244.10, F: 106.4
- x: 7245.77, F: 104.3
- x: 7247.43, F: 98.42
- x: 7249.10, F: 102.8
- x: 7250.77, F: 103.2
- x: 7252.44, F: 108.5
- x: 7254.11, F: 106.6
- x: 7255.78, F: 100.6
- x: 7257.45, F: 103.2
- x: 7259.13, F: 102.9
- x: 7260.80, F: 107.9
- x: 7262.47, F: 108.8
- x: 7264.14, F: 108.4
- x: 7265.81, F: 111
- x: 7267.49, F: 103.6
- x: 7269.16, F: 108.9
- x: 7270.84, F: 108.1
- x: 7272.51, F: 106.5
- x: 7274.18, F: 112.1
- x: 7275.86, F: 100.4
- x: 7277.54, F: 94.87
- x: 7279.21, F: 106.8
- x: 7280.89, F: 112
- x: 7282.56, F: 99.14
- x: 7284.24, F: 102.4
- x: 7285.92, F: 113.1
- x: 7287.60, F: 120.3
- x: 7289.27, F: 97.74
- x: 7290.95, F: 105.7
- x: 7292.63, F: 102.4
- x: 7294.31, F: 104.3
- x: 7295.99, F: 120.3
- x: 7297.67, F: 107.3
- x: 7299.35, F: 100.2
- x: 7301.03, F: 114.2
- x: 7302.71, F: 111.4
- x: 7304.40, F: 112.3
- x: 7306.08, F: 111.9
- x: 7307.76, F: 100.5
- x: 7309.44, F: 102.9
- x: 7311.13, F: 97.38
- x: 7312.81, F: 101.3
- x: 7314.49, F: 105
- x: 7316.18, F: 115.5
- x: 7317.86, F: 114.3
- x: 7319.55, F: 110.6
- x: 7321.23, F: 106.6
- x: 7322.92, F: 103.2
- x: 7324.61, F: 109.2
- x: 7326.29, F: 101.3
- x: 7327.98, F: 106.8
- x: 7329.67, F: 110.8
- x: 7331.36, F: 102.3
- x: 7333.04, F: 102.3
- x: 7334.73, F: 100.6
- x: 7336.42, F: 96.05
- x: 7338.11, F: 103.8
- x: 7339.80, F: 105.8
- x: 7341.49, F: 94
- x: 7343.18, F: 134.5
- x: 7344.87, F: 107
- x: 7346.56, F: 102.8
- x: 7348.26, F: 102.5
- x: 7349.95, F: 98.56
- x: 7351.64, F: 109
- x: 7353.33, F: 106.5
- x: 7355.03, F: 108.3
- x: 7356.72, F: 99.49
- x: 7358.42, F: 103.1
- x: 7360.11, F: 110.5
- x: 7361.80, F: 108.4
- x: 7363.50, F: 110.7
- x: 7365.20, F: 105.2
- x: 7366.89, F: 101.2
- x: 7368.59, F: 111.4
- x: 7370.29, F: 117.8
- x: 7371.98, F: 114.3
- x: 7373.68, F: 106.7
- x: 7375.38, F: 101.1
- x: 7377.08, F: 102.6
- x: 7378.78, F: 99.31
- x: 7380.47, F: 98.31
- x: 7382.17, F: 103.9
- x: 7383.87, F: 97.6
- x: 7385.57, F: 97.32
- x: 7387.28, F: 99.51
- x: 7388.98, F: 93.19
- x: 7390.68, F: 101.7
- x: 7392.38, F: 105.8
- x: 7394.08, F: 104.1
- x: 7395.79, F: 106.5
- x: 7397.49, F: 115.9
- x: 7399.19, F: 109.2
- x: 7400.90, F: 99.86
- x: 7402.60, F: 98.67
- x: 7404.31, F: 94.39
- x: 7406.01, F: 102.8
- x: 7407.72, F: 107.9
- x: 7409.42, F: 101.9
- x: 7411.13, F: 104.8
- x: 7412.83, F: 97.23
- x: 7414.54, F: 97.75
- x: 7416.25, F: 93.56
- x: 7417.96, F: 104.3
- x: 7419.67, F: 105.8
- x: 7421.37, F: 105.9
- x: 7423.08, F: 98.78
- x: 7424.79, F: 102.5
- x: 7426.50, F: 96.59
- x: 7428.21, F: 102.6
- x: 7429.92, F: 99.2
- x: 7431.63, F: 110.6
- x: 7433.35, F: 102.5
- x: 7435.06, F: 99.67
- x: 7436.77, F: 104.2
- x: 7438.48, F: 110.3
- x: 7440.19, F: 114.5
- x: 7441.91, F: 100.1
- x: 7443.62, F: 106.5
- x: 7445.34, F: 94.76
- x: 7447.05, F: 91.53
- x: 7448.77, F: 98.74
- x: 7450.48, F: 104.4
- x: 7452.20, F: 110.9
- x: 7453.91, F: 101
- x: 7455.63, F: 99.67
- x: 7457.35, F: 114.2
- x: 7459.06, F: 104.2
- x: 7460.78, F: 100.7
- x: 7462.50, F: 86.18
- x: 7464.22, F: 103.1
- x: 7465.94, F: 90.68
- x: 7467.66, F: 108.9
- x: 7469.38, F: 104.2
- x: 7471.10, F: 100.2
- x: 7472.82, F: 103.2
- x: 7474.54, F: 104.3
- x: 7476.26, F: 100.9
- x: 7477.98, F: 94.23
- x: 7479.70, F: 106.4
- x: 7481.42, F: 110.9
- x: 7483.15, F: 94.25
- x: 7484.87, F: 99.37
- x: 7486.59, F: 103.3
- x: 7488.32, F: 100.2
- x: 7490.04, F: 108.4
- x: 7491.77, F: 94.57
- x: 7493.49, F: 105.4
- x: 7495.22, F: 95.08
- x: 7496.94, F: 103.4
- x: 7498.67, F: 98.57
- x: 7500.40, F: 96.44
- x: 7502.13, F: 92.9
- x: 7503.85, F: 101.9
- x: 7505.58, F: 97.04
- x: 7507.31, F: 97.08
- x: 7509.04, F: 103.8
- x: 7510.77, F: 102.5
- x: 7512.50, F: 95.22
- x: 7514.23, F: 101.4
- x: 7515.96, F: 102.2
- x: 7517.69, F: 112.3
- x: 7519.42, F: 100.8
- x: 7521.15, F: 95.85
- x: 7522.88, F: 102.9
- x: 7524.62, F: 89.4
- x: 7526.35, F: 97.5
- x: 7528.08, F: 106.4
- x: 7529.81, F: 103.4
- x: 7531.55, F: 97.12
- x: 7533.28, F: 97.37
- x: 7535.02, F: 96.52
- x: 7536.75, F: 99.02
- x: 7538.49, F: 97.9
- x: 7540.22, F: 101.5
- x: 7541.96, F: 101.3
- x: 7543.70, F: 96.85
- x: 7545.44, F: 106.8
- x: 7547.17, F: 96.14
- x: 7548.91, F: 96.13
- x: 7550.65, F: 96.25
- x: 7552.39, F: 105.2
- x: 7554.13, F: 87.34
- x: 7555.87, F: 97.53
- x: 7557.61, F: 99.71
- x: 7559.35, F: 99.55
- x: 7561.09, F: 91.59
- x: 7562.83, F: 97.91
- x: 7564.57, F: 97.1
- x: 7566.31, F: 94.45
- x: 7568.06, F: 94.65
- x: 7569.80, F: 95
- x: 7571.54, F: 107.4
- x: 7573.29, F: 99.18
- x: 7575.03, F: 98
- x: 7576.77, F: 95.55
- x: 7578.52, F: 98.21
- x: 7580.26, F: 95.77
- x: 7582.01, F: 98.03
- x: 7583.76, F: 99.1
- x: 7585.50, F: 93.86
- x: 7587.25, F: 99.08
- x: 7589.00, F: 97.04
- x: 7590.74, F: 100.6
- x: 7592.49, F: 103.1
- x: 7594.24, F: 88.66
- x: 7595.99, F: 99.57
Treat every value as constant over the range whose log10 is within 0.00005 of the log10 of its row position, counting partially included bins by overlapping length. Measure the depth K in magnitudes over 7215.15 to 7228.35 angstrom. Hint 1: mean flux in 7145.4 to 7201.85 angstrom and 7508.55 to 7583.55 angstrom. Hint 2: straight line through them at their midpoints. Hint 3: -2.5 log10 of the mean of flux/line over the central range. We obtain 0.047 mag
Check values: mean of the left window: 108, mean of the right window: 98.8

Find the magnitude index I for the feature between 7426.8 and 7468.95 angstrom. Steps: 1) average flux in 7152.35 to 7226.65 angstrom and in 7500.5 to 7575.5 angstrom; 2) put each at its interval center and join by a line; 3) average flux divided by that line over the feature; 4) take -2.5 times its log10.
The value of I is -0.02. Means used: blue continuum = 106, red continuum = 98.8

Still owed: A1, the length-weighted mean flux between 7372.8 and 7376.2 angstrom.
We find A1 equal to 104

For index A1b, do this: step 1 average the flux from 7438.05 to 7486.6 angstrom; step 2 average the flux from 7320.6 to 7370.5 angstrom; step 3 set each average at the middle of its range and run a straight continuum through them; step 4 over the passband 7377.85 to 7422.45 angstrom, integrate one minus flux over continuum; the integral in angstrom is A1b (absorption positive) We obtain 0.96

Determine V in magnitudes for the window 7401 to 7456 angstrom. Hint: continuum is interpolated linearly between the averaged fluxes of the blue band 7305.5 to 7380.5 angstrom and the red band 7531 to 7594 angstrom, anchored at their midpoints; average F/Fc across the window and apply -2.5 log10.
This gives 0.008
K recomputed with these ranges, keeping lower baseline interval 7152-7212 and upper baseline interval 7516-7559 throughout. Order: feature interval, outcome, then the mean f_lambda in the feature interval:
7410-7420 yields 0.02 mag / 100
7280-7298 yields -0.03 mag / 108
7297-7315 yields -0.02 mag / 106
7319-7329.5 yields -0.03 mag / 106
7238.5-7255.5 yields 0.01 mag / 105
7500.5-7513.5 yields 0.02 mag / 98.5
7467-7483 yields -0.03 mag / 103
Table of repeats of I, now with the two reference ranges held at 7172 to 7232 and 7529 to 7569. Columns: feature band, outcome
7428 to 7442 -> -0.05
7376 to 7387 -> 0.02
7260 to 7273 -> -0.04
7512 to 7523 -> -0.03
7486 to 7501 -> -0.02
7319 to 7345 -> -0.03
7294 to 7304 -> -0.07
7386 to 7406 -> -0.01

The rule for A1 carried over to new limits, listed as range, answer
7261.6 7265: 109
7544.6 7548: 102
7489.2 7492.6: 101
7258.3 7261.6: 105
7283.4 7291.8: 108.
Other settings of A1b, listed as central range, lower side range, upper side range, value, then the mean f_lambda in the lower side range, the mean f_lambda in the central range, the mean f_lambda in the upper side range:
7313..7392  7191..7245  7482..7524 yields -1.92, 105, 105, 100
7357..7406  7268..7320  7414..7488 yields 0.04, 107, 104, 102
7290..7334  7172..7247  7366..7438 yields -1.23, 105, 107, 103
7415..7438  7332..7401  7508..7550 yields 0.21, 105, 102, 100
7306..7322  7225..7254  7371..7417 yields -0.54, 104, 106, 102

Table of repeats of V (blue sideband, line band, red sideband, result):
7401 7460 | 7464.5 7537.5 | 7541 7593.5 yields 0.00 mag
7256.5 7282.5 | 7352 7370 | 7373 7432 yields -0.04 mag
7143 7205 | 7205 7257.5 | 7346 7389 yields 0.03 mag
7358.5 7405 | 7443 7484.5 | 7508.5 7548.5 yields 0.01 mag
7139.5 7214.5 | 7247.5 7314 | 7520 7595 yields -0.01 mag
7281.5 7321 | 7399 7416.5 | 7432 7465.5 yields 0.03 mag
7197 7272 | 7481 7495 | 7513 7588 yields -0.02 mag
